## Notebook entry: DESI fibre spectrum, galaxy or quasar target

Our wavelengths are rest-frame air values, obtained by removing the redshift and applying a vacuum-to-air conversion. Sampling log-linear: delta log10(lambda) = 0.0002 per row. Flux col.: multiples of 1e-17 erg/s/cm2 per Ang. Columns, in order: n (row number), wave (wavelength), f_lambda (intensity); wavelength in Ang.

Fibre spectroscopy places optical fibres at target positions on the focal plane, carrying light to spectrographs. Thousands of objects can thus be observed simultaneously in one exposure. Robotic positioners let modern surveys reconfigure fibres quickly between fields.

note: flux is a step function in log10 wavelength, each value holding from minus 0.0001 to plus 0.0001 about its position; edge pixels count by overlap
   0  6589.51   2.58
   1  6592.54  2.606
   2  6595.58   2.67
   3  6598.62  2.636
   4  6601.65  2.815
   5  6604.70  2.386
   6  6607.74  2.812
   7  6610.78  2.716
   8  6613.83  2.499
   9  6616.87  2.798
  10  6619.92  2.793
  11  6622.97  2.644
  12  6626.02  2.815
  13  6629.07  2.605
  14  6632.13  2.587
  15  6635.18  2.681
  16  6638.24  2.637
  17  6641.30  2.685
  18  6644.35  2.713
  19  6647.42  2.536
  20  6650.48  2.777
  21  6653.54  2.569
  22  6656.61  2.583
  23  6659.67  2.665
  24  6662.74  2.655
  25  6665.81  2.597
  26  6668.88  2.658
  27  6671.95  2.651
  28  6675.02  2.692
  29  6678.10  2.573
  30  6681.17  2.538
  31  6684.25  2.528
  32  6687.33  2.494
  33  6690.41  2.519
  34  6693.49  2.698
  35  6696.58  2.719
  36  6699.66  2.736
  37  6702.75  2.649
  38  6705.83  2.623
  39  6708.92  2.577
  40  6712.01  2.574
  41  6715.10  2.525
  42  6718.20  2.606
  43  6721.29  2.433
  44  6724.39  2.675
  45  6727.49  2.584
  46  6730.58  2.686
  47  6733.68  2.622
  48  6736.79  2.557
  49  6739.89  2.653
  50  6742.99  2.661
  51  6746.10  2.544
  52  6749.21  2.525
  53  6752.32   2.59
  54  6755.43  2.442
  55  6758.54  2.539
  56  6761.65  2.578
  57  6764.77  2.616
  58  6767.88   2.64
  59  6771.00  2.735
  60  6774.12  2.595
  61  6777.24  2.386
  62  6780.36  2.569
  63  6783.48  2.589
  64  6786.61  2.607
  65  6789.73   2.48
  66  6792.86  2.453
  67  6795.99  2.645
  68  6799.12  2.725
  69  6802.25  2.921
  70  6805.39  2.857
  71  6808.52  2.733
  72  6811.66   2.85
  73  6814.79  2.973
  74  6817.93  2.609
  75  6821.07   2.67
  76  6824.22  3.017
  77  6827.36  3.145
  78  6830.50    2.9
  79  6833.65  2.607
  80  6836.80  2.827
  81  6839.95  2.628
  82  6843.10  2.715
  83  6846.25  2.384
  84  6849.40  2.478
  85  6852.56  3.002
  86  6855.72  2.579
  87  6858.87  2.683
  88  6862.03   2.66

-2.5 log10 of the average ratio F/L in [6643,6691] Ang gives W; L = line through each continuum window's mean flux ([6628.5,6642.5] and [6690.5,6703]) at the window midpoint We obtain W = 0.02 mag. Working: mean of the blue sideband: 2.64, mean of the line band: 2.61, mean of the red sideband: 2.68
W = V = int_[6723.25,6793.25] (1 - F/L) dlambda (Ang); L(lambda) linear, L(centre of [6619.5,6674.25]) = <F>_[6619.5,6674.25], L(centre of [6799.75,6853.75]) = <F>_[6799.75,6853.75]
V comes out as 3.9 Ang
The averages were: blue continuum 2.66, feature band 2.58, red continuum 2.78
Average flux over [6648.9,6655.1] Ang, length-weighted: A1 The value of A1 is 2.67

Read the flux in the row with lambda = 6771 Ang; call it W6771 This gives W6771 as 2.735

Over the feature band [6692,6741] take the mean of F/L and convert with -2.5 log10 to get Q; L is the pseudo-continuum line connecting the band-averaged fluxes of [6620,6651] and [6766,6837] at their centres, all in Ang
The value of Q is 0.030 mag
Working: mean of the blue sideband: 2.67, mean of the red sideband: 2.72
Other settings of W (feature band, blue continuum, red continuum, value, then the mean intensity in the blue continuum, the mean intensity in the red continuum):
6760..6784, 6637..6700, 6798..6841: 0.070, 2.63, 2.82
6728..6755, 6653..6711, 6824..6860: 0.027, 2.62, 2.74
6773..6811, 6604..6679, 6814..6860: 0.036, 2.66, 2.74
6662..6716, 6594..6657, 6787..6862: 0.030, 2.67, 2.73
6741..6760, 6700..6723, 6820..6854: 0.035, 2.58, 2.76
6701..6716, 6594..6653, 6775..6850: 0.037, 2.67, 2.7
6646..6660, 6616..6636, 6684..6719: 0.017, 2.7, 2.61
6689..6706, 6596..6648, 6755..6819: 0.000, 2.67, 2.65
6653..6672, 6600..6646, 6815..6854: 0.027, 2.68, 2.75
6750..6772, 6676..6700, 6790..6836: 0.049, 2.6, 2.78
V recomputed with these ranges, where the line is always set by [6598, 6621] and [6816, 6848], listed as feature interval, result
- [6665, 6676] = 0.20 Ang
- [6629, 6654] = 0.40 Ang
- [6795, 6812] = -0.29 Ang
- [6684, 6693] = 0.58 Ang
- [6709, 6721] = 0.71 Ang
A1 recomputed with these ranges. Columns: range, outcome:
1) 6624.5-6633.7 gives 2.67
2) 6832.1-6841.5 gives 2.69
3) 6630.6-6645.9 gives 2.66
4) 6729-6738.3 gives 2.62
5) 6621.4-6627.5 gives 2.73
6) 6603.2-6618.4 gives 2.64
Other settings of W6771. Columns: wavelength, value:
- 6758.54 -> 2.539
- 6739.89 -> 2.653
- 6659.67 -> 2.665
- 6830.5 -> 2.9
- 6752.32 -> 2.59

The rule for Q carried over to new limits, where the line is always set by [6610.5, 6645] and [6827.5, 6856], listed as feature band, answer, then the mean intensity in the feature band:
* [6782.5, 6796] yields 0.07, 2.54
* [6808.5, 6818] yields -0.05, 2.83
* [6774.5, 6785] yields 0.07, 2.52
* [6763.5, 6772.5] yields 0.01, 2.67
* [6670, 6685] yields 0.03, 2.6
